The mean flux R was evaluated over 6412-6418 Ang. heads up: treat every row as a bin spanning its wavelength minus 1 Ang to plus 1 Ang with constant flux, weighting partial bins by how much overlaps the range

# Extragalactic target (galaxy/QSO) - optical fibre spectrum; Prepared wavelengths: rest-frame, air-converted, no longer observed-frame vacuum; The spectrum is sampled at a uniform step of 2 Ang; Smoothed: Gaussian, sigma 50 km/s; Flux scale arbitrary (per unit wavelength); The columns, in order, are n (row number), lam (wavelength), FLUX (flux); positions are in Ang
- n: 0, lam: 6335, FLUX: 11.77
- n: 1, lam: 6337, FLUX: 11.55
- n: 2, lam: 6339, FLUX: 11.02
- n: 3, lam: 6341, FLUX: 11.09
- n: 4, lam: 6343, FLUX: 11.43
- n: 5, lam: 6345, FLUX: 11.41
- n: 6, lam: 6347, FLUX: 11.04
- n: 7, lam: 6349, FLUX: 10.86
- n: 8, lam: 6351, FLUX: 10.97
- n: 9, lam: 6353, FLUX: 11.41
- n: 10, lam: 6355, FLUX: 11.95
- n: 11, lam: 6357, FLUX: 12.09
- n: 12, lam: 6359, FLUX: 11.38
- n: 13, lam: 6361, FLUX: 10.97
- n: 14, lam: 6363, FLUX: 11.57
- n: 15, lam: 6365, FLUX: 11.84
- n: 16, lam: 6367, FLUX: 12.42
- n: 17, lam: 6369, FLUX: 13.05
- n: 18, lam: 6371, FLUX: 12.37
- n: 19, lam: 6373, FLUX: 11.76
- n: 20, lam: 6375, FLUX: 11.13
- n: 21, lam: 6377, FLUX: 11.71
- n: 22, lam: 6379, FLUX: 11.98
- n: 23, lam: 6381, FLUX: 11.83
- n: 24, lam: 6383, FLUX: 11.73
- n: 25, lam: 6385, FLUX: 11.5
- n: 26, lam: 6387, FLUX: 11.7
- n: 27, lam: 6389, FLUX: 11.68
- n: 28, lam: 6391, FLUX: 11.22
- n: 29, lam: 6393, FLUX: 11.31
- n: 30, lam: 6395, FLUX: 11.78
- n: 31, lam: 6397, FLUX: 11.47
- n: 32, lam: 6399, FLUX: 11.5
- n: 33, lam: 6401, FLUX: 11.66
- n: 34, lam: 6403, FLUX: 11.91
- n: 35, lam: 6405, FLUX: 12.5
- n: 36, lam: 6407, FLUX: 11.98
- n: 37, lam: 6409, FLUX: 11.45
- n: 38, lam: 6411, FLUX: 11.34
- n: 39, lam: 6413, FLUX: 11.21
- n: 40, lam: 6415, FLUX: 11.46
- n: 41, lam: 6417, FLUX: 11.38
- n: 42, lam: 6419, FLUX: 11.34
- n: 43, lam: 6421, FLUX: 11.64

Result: 11.4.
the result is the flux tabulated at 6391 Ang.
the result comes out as 11.22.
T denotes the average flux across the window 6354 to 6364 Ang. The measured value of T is 11.6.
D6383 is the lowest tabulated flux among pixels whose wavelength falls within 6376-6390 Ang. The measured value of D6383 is 11.5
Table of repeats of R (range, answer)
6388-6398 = 11.5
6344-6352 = 11.1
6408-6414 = 11.3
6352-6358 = 11.8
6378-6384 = 11.8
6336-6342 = 11.2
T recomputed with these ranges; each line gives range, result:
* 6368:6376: 12.1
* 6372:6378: 11.5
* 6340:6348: 11.2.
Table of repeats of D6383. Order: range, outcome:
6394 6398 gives 11.47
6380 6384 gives 11.73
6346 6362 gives 10.86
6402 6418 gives 11.21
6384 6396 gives 11.22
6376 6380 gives 11.71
